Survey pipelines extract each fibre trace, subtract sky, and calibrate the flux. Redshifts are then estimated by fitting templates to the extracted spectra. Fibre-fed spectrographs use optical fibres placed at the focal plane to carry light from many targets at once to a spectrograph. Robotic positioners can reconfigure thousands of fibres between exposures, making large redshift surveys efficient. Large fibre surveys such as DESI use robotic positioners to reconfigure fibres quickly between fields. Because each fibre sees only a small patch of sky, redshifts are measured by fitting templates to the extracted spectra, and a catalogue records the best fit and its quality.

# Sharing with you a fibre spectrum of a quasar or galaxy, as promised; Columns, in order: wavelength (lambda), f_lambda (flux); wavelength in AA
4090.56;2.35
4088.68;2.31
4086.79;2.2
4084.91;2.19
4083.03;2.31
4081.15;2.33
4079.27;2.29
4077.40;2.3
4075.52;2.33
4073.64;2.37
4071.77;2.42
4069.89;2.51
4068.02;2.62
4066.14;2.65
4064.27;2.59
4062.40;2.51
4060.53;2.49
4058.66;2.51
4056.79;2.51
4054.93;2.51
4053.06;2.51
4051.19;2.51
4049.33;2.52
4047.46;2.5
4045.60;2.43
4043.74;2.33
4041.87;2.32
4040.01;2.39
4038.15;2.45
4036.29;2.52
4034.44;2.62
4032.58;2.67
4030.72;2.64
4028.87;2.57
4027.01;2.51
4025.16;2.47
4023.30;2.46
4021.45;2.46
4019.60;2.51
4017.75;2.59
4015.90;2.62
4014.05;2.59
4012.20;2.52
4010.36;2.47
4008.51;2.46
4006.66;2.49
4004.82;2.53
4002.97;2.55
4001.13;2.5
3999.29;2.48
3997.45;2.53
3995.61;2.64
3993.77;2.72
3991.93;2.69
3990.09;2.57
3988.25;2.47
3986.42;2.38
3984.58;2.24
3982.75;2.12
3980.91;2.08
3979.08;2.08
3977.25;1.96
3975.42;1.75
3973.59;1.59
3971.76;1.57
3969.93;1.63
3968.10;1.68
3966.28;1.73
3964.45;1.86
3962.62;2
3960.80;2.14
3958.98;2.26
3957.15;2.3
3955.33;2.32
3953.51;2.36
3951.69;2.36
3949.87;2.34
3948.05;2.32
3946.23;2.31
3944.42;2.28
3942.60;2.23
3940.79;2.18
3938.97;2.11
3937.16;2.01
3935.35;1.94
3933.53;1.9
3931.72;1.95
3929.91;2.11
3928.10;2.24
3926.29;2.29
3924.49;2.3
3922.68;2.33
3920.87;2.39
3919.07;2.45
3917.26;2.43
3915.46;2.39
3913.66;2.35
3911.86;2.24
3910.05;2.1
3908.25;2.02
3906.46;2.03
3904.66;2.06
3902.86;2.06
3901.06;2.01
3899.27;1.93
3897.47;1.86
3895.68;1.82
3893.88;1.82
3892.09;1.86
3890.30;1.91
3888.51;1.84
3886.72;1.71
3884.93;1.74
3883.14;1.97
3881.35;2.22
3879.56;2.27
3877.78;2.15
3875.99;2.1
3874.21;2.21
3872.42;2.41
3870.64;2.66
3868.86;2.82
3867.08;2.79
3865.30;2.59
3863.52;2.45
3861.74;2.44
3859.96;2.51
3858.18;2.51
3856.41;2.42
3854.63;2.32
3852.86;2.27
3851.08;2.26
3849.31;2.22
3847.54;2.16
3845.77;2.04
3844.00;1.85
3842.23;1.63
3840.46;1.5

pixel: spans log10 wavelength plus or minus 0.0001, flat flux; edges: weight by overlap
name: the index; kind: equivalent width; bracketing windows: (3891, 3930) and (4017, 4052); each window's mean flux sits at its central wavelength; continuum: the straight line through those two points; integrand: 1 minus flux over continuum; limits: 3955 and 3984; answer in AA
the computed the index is 4.67 AA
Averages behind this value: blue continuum 2.14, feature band 1.94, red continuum 2.5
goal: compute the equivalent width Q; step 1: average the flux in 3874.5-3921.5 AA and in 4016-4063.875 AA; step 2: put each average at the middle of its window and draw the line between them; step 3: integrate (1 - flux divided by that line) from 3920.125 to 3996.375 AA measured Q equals 3.1 AA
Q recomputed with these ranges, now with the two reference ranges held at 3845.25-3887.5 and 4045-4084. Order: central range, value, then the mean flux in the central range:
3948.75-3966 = 1.3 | 2.2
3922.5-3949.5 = 2.2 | 2.17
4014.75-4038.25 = -1.1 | 2.55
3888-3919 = 3.7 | 2.06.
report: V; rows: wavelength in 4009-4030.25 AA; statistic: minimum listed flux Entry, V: 2.46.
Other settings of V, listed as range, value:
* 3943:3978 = 1.57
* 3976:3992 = 1.96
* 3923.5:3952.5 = 1.9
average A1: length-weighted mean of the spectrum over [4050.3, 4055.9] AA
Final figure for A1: 2.51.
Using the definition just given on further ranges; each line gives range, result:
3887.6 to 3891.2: 1.88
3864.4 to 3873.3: 2.66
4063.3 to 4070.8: 2.59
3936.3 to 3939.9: 2.06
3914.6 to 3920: 2.42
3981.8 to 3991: 2.35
